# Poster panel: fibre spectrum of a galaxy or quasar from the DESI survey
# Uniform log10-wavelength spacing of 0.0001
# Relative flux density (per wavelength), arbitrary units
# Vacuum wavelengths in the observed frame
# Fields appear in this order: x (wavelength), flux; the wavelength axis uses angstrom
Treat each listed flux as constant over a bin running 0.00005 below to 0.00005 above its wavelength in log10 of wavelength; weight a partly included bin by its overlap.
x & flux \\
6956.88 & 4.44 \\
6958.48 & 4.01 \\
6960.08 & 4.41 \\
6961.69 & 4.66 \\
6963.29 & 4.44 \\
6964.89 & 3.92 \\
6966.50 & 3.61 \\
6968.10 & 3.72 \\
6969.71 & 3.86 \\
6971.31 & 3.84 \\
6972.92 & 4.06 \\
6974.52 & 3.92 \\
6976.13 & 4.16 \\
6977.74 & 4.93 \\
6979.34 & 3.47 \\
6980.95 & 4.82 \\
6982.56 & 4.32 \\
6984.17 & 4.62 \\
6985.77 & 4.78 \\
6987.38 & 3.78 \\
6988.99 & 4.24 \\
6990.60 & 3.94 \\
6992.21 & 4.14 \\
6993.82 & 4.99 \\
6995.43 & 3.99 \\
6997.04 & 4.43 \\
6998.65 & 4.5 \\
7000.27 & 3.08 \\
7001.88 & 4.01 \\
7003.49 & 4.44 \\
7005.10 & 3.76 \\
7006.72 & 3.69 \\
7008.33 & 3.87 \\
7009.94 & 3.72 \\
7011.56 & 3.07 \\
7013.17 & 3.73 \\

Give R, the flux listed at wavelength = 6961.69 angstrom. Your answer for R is 4.66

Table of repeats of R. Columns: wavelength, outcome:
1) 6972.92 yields 4.06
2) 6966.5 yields 3.61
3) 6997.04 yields 4.43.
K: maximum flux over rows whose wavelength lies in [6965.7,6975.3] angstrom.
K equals 4.06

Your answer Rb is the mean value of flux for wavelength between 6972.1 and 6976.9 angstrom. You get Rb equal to 4.04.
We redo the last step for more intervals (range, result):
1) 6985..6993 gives 4.17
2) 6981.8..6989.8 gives 4.35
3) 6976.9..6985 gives 4.43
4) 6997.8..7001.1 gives 3.79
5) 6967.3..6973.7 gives 3.87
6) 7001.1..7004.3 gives 4.23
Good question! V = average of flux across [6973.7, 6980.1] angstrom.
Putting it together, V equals 4.13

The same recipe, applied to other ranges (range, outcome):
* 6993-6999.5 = 4.47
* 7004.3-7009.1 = 3.77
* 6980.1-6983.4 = 4.55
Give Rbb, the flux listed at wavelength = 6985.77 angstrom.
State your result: 4.78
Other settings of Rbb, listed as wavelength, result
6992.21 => 4.14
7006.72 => 3.69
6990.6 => 3.94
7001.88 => 4.01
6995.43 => 3.99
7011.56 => 3.07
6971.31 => 3.84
